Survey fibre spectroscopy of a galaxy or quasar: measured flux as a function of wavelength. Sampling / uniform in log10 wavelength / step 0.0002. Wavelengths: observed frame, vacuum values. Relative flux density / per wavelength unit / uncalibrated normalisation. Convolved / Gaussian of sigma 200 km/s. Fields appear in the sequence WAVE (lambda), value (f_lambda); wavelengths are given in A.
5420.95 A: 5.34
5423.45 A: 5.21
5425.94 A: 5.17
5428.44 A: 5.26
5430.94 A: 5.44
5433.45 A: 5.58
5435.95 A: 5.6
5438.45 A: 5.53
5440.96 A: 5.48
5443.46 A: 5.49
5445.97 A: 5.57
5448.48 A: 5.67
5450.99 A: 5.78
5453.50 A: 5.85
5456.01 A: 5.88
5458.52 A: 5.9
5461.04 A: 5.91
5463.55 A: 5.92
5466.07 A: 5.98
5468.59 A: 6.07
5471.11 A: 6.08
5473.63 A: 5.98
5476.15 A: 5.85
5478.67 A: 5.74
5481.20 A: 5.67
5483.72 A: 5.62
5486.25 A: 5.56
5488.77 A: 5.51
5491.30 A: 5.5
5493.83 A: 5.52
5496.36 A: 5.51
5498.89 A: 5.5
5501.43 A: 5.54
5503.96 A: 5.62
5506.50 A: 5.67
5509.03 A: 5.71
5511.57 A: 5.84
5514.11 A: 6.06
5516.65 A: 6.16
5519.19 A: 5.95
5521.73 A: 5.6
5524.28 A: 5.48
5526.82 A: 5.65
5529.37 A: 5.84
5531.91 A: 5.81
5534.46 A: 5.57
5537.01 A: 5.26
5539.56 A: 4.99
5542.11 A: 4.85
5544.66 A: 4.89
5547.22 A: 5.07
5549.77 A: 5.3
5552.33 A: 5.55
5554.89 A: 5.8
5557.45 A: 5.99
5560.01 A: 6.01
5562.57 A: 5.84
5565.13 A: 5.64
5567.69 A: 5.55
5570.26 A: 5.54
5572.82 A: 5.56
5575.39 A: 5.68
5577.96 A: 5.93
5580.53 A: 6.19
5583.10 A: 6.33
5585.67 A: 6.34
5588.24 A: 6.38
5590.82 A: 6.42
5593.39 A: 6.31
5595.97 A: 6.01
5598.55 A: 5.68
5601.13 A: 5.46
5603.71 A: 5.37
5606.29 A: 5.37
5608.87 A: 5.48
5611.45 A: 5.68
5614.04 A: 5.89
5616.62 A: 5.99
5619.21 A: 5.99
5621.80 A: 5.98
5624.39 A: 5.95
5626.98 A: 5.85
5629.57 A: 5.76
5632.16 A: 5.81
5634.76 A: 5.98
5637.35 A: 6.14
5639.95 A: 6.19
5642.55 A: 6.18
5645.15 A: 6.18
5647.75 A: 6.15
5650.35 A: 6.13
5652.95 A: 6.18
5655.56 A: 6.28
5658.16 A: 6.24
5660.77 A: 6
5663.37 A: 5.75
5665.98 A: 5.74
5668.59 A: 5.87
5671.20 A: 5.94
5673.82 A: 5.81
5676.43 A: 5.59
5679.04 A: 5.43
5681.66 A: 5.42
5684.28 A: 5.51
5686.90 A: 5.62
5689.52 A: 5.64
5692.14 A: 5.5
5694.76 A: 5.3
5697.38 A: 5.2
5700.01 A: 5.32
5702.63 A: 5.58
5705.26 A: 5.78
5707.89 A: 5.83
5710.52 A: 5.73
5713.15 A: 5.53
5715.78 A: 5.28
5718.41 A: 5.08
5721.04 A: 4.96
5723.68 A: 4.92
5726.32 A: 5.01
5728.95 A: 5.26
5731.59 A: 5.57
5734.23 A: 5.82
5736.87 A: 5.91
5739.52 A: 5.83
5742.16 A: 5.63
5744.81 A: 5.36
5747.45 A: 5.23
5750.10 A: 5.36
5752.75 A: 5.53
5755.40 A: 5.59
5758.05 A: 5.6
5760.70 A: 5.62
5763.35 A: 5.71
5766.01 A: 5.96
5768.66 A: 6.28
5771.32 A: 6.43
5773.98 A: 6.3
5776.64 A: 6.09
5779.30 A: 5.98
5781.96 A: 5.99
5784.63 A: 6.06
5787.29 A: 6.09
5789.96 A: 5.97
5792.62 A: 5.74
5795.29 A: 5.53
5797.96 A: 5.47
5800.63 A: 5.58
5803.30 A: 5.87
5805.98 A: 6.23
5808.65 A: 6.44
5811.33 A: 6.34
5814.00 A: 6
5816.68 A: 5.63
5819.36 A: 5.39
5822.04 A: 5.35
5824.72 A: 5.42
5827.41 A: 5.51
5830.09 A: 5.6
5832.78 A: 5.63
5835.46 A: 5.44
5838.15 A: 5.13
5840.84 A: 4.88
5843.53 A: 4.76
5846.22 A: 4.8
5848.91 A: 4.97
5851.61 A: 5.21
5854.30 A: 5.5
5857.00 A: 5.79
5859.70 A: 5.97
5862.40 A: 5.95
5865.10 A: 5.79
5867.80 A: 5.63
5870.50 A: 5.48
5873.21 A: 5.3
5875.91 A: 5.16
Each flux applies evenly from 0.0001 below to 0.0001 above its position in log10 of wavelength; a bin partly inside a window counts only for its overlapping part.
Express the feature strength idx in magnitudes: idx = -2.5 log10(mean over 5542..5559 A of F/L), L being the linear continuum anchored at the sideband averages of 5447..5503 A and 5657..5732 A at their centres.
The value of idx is 0.05 mag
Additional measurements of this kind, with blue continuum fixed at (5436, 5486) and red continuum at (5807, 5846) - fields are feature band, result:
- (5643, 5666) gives -0.08 mag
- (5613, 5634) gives -0.05 mag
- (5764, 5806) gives -0.08 mag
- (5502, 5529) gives -0.01 mag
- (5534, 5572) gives 0.05 mag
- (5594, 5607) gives 0.01 mag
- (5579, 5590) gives -0.11 mag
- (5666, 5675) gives -0.04 mag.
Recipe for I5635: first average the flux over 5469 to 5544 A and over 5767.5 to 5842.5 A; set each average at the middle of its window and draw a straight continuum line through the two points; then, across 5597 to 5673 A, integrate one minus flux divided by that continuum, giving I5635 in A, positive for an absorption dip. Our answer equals -2.6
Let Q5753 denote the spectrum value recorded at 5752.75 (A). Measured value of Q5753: 5.53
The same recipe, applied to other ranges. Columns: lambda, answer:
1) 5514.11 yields 6.06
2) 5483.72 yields 5.62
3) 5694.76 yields 5.3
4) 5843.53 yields 4.76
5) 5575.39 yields 5.68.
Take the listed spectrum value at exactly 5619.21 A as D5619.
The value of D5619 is 5.99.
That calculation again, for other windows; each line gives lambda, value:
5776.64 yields 6.09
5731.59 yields 5.57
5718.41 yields 5.08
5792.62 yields 5.74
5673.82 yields 5.81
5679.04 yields 5.43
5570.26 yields 5.54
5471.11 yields 6.08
